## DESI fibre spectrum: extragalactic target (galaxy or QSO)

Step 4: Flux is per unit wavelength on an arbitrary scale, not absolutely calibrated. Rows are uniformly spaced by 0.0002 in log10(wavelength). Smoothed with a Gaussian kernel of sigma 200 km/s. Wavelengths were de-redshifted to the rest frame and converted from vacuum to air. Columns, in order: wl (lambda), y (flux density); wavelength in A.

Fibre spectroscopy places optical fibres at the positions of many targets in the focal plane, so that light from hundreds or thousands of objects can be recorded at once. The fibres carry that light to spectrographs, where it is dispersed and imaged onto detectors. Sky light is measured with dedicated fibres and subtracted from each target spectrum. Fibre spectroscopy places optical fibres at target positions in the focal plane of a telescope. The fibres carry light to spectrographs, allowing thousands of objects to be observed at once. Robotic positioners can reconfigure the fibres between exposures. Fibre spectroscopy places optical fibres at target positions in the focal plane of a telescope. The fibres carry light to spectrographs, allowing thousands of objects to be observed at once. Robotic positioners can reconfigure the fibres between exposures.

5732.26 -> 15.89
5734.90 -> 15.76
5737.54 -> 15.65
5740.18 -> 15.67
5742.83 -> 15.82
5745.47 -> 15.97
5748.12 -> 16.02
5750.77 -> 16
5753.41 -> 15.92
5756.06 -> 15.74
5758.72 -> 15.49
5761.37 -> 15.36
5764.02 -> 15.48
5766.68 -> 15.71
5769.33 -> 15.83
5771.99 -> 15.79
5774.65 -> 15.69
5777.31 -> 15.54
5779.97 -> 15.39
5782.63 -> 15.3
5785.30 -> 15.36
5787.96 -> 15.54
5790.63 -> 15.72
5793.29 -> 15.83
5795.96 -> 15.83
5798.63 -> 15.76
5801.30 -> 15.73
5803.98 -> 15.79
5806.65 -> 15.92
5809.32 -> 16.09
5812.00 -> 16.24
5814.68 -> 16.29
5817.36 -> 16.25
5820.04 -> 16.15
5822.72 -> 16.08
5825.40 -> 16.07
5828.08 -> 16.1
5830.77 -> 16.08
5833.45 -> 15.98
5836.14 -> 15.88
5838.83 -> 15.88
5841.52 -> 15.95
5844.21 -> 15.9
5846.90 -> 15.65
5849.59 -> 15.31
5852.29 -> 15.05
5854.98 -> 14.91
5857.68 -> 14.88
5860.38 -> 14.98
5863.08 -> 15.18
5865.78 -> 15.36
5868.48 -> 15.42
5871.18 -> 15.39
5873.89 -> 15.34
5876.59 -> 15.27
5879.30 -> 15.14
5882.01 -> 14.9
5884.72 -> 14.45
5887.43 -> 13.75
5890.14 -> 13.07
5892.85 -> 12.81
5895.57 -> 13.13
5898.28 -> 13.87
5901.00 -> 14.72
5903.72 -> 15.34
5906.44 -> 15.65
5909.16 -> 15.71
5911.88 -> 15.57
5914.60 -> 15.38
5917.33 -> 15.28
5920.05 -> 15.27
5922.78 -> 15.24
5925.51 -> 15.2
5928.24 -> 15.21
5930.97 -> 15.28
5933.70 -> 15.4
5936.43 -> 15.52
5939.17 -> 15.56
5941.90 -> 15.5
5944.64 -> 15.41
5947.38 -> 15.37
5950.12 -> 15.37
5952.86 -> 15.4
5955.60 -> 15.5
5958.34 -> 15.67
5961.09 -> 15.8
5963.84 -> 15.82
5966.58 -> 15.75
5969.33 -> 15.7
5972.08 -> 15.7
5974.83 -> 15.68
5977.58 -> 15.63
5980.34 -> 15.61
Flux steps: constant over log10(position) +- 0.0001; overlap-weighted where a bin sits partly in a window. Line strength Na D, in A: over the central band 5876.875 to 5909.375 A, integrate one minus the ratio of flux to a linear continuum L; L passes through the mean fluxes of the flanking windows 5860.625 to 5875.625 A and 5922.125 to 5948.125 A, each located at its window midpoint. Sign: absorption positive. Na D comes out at 2.1 A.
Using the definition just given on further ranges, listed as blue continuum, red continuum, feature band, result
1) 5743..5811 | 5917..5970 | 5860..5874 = 0.26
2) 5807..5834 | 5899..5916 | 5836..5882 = 1.24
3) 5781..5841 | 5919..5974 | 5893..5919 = 1.24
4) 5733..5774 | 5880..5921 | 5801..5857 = -2.60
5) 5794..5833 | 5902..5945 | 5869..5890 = 1.13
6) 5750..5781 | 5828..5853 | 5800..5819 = -0.38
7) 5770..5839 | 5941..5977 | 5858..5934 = 3.88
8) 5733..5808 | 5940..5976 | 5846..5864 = 0.61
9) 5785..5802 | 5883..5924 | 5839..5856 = -0.37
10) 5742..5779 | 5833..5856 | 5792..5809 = -0.16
